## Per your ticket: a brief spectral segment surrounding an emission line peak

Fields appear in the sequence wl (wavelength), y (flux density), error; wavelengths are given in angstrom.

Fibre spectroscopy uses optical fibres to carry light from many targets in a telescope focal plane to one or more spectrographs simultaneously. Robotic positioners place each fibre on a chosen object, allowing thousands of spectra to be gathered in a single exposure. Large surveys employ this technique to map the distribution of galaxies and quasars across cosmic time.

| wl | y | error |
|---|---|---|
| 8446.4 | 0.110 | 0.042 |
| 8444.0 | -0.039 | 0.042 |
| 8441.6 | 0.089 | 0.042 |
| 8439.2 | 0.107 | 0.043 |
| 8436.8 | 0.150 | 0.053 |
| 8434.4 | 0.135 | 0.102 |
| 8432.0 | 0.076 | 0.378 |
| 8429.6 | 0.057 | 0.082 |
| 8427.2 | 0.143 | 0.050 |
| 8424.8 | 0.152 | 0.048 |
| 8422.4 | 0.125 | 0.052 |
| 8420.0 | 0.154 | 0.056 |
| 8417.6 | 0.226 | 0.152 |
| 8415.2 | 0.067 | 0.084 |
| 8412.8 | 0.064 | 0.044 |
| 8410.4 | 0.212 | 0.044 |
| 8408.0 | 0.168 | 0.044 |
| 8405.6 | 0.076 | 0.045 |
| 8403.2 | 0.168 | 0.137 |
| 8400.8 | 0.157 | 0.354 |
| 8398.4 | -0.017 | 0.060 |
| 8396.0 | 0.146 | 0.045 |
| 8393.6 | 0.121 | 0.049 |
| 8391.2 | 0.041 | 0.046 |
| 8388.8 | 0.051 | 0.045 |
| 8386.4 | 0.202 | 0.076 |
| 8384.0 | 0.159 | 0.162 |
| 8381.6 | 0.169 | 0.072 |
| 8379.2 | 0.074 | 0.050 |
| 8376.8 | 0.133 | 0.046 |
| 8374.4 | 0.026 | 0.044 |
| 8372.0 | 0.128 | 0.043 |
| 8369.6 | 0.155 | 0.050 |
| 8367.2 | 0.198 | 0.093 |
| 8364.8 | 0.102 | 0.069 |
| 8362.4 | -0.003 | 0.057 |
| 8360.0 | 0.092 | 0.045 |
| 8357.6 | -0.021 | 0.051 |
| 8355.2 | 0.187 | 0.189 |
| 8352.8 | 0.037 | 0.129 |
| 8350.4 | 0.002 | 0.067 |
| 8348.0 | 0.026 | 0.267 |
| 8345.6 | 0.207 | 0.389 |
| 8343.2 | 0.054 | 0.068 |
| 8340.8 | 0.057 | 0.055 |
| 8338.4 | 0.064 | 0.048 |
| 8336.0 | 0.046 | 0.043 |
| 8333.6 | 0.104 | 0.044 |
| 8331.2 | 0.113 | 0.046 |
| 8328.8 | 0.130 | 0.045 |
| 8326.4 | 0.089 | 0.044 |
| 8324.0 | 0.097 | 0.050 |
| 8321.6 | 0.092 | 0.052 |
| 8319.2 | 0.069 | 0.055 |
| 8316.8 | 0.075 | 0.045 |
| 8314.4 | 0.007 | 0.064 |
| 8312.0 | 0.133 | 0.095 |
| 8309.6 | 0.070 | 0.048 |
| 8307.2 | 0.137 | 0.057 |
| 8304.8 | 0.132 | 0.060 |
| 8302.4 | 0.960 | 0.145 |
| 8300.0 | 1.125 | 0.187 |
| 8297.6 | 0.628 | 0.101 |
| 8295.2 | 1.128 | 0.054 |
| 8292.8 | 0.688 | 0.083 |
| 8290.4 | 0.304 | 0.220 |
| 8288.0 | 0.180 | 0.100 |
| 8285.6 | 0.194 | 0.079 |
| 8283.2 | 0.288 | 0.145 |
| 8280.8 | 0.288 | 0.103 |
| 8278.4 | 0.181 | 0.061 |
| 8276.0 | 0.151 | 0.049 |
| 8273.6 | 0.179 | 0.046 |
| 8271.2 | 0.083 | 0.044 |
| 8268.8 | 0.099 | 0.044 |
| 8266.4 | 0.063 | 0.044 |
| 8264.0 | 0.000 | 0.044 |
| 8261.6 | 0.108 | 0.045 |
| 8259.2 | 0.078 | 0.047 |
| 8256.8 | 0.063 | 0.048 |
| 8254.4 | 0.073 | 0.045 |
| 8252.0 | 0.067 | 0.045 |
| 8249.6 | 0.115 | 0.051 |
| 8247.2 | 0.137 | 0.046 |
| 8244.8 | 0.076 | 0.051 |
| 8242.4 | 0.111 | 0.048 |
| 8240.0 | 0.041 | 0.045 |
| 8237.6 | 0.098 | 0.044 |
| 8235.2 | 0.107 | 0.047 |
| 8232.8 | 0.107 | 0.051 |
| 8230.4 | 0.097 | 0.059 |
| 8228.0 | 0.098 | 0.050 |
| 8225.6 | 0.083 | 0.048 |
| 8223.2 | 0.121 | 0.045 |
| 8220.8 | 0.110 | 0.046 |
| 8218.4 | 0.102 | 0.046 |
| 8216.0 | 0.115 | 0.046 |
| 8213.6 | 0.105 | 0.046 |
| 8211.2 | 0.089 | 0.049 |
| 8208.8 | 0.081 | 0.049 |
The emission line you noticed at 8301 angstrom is [O II] 3727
